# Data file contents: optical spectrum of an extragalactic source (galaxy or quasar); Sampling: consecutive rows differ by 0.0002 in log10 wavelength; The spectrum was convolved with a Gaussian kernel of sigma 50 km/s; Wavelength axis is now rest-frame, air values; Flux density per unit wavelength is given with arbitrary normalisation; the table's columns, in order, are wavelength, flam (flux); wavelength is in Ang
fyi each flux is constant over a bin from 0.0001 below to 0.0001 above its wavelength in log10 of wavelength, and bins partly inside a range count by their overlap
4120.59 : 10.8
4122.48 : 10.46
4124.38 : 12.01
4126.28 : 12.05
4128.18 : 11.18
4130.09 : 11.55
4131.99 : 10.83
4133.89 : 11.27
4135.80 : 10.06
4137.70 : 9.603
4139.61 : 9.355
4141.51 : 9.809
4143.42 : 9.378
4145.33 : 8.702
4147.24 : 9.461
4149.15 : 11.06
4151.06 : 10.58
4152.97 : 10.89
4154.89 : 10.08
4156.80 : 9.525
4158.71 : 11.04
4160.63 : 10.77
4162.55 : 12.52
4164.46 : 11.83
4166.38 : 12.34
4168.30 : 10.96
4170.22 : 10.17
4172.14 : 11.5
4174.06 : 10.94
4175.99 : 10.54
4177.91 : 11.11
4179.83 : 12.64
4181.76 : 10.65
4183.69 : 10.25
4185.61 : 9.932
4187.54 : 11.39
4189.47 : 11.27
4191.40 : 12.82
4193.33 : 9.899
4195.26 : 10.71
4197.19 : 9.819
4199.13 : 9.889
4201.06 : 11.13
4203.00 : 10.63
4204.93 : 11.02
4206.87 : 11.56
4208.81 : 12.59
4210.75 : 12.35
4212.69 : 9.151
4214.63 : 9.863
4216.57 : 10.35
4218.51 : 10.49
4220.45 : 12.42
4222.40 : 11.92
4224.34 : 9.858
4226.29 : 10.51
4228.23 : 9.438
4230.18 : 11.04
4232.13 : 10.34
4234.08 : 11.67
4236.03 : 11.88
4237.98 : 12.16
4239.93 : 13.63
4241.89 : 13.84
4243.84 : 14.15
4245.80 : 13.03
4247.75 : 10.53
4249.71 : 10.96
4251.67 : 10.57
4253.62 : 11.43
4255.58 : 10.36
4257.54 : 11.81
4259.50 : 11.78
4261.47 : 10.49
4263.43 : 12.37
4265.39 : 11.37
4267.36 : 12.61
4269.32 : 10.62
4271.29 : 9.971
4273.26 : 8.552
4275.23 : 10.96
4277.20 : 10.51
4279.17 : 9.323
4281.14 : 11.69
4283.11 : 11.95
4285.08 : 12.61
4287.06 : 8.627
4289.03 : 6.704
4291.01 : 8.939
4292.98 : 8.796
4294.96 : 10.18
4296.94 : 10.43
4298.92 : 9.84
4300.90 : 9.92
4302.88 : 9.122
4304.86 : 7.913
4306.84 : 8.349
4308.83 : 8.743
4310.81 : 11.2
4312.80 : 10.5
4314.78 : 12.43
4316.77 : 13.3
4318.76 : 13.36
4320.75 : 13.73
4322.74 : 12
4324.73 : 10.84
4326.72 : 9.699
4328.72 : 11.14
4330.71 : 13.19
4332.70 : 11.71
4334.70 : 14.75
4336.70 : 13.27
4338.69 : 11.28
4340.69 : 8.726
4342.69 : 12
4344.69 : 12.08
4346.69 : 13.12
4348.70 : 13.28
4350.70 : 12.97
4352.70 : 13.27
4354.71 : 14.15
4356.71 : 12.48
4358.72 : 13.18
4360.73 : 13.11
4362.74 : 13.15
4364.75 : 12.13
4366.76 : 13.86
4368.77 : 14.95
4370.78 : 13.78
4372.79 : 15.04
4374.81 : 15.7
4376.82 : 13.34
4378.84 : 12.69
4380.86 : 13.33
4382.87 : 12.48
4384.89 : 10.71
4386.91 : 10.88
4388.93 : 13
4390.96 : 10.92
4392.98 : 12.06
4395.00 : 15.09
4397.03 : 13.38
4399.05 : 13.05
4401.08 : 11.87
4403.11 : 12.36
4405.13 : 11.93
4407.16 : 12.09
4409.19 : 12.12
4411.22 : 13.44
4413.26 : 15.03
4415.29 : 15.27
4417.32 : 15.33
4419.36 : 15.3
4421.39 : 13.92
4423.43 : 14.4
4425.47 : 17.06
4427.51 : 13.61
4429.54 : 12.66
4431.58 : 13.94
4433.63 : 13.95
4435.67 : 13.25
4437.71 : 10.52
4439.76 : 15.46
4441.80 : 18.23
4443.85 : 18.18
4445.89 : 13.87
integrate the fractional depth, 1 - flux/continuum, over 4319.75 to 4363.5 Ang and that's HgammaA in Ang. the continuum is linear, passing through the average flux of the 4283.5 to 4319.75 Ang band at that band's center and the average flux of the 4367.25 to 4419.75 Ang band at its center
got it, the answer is -3.6 Ang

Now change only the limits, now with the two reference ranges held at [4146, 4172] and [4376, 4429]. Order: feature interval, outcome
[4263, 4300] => 5.44 Ang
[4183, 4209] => 0.80 Ang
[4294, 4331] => 4.73 Ang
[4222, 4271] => 0.89 Ang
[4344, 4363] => -0.48 Ang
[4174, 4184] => -0.02 Ang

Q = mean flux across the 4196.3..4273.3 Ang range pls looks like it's 11.2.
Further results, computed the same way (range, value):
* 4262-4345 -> 10.8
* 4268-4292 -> 10.1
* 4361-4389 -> 13.2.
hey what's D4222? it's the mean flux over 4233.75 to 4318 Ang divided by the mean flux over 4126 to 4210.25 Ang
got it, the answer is 1.00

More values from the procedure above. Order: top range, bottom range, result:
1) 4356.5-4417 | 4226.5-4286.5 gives 1.15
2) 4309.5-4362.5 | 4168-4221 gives 1.13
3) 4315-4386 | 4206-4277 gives 1.13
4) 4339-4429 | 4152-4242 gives 1.19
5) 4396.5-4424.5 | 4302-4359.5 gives 1.15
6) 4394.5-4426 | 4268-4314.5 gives 1.40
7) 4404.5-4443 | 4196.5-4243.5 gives 1.26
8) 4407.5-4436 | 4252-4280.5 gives 1.31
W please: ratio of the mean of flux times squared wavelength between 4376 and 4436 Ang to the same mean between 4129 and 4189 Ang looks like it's 1.4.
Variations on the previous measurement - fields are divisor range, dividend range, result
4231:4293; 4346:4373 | 1.27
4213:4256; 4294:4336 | 1.01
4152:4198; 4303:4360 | 1.16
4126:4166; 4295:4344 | 1.15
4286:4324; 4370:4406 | 1.31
